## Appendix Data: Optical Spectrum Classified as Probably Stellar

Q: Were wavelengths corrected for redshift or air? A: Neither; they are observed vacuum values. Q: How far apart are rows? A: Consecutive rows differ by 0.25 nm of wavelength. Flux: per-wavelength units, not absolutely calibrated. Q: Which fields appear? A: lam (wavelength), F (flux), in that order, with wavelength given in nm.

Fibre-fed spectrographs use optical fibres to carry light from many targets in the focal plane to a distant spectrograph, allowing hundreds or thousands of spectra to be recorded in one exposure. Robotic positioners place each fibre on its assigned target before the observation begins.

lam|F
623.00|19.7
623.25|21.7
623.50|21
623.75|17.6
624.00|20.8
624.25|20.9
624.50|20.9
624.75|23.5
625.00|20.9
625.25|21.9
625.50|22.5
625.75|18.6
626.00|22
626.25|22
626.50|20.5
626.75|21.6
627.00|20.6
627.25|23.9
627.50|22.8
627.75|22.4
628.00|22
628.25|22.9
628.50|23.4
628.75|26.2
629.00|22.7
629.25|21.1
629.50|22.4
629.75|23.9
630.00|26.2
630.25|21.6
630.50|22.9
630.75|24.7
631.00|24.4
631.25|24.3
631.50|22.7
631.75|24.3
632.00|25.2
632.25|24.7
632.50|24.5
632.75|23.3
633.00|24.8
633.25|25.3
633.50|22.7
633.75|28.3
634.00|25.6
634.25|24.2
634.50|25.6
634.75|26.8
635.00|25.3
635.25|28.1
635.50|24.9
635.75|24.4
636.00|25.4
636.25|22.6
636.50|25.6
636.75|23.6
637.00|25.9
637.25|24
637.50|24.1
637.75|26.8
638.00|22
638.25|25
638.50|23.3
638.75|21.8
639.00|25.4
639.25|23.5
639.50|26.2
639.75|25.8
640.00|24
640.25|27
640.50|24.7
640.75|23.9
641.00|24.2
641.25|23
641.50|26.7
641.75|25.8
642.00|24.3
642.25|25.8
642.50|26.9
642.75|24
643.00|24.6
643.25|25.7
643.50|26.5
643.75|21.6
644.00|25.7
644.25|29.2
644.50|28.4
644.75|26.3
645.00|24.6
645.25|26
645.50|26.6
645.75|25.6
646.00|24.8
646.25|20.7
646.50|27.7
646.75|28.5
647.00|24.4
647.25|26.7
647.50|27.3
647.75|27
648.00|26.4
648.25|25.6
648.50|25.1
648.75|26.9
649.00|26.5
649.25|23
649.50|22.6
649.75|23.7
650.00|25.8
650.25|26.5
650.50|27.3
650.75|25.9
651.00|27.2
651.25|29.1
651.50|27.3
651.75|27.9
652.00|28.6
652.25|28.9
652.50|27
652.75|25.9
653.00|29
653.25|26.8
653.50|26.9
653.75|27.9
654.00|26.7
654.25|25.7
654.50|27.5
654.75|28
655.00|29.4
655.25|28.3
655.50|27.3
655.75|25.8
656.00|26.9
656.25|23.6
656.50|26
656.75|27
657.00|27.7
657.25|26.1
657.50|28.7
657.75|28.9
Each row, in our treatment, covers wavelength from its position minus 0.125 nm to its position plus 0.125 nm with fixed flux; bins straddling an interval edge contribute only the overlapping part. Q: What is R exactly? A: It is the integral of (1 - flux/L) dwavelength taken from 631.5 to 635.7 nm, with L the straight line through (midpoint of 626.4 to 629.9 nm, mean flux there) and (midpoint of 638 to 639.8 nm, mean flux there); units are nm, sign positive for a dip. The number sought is -0.30 nm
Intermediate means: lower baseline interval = 22.6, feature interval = 25.1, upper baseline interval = 24.2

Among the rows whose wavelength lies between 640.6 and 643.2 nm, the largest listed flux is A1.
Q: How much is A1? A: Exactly 26.9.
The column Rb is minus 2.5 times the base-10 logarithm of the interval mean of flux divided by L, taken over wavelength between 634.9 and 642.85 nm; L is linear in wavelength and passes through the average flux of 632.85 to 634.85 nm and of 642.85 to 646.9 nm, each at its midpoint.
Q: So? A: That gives 0.03 mag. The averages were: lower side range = 25.4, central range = 24.8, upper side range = 25.8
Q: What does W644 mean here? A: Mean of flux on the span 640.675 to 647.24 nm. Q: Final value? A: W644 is 25.5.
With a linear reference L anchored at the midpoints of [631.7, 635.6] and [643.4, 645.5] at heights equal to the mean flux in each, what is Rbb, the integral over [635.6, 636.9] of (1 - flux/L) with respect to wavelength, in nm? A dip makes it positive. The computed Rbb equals 0.06 nm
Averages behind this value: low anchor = 25.2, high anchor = 26.1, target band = 24.4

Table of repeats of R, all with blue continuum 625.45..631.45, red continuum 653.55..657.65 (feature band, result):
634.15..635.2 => -0.09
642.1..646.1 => -0.09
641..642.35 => -0.01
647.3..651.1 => 0.03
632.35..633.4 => -0.04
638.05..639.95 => 0.01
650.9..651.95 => -0.06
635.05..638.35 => -0.11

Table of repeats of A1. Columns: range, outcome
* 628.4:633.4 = 26.2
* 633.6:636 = 28.3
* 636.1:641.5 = 27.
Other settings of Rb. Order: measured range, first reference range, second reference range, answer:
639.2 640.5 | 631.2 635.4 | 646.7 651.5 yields 0.006 mag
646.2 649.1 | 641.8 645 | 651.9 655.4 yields 0.012 mag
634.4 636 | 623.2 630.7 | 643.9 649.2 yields -0.089 mag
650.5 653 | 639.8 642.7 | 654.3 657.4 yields -0.047 mag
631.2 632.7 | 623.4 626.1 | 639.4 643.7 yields -0.068 mag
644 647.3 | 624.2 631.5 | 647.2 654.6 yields -0.017 mag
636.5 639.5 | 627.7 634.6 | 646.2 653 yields 0.028 mag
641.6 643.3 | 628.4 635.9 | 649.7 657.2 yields 0.019 mag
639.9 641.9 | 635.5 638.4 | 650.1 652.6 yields 0.018 mag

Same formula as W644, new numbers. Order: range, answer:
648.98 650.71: 25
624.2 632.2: 22.7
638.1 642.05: 24.7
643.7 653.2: 26.3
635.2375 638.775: 24.5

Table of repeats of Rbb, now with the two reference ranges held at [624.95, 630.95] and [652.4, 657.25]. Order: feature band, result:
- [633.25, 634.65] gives -0.106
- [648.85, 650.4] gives 0.081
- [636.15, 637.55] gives -0.019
